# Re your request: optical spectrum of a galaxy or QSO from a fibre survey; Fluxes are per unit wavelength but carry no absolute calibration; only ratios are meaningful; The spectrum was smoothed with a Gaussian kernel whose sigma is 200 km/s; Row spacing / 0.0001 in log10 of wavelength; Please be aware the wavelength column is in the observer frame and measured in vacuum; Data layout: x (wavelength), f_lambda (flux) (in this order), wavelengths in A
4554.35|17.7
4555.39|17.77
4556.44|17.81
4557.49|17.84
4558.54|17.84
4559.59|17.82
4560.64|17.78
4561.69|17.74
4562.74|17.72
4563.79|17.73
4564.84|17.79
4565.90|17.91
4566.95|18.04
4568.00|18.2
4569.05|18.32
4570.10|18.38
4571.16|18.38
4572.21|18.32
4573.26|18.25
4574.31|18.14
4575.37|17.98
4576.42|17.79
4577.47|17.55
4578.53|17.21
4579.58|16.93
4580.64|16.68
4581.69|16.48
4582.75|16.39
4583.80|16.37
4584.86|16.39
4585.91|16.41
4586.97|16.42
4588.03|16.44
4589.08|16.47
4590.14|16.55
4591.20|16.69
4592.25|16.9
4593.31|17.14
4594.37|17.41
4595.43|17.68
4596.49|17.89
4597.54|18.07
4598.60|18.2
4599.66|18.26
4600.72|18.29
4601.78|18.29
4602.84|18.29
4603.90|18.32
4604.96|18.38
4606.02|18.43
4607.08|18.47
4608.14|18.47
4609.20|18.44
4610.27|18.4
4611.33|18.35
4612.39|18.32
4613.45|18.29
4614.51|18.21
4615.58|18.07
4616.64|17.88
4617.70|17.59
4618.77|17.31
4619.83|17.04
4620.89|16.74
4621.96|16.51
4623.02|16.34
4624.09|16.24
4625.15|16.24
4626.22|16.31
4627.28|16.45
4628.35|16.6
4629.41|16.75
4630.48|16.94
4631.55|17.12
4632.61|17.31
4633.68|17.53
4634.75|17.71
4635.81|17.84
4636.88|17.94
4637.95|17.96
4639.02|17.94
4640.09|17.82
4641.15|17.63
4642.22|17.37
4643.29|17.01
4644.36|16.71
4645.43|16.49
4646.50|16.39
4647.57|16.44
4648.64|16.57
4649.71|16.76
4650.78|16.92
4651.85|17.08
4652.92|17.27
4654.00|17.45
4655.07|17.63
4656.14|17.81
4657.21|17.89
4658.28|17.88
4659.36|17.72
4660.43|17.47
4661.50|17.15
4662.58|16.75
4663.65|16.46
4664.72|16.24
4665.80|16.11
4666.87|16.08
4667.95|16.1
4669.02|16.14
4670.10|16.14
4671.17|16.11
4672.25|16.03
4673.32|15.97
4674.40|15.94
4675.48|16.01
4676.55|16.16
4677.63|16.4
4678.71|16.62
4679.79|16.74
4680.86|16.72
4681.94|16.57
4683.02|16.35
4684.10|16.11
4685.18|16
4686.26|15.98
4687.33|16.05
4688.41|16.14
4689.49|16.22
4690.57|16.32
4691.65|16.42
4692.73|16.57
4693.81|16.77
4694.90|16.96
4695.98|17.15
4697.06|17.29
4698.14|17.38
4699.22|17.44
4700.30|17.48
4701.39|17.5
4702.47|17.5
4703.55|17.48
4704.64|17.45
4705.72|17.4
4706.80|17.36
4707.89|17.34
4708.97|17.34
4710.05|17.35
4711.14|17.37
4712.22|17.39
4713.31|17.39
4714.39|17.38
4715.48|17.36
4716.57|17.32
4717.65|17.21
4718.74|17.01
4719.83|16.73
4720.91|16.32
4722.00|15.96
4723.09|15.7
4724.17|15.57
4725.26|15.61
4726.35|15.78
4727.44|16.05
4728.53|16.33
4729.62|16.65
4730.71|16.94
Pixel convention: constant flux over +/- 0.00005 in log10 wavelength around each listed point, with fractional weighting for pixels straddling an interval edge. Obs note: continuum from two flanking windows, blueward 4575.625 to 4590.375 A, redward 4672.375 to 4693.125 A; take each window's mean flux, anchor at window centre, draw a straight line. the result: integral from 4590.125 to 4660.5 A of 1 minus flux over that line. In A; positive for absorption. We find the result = -3.9 A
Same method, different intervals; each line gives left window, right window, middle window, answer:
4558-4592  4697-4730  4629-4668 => 0.0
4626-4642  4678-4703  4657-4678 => 0.6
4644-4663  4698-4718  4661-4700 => 1.9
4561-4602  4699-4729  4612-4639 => 0.1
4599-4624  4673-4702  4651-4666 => -0.1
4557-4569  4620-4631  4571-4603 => 0.0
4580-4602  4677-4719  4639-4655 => 0.0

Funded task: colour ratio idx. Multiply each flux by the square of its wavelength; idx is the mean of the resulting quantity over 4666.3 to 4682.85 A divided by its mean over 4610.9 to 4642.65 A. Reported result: 0.96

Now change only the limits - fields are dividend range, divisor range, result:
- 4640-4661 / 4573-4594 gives 1.05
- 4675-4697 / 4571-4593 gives 1.01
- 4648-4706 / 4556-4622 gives 0.99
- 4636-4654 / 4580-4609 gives 1.01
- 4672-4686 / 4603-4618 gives 0.92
